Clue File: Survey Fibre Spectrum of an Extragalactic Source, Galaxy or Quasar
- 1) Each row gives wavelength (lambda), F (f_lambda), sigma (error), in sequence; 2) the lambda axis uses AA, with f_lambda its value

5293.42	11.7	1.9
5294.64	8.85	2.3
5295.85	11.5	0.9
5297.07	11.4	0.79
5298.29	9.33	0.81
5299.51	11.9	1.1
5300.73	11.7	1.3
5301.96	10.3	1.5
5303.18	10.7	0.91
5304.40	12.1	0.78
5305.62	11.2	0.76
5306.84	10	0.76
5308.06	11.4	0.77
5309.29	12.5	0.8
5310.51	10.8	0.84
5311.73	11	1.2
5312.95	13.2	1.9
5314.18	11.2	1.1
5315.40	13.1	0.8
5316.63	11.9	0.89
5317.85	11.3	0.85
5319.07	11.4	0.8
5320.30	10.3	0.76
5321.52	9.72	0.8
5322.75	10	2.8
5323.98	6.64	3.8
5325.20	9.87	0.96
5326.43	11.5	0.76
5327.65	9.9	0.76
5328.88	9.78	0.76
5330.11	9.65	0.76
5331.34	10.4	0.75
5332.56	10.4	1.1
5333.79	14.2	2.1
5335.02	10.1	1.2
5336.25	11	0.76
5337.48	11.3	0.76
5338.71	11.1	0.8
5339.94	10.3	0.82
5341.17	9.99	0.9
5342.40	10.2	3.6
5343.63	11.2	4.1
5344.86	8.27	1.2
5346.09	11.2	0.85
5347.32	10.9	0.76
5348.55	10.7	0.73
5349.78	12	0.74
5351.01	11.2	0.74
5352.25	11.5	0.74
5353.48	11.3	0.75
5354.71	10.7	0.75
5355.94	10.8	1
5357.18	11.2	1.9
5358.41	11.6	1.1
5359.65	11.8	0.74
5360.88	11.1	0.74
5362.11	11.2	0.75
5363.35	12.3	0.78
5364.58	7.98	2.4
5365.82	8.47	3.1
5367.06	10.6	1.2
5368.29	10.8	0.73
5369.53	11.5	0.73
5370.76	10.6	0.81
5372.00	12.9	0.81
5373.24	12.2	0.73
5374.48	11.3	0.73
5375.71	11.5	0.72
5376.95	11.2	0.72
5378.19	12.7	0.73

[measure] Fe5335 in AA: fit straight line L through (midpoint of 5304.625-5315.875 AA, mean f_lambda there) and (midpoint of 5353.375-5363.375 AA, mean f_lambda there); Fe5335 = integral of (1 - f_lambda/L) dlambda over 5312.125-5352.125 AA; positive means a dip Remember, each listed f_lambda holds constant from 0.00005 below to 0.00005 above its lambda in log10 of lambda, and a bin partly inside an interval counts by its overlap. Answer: 2.4 AA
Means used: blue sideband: 11.6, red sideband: 11.3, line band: 10.8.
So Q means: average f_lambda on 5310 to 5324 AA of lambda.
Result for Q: 11.1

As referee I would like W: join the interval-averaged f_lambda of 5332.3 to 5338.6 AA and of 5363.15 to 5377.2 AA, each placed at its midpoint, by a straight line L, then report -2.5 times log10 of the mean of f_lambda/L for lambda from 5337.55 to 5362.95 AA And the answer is 0.03 mag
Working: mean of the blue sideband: 11.4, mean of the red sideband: 10.9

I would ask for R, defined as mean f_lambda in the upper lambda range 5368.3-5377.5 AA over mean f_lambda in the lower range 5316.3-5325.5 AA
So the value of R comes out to 1.14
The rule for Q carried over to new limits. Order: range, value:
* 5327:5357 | 10.8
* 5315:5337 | 10.6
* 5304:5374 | 10.9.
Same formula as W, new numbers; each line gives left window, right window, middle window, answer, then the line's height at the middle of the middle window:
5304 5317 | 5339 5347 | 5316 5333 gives 0.09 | 11.1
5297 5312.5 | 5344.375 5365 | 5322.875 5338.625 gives 0.06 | 11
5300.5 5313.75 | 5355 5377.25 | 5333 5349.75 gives 0.03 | 11.2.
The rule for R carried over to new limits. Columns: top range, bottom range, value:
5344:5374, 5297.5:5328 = 1.00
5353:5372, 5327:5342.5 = 1.02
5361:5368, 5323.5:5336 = 0.99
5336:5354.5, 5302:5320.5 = 0.94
